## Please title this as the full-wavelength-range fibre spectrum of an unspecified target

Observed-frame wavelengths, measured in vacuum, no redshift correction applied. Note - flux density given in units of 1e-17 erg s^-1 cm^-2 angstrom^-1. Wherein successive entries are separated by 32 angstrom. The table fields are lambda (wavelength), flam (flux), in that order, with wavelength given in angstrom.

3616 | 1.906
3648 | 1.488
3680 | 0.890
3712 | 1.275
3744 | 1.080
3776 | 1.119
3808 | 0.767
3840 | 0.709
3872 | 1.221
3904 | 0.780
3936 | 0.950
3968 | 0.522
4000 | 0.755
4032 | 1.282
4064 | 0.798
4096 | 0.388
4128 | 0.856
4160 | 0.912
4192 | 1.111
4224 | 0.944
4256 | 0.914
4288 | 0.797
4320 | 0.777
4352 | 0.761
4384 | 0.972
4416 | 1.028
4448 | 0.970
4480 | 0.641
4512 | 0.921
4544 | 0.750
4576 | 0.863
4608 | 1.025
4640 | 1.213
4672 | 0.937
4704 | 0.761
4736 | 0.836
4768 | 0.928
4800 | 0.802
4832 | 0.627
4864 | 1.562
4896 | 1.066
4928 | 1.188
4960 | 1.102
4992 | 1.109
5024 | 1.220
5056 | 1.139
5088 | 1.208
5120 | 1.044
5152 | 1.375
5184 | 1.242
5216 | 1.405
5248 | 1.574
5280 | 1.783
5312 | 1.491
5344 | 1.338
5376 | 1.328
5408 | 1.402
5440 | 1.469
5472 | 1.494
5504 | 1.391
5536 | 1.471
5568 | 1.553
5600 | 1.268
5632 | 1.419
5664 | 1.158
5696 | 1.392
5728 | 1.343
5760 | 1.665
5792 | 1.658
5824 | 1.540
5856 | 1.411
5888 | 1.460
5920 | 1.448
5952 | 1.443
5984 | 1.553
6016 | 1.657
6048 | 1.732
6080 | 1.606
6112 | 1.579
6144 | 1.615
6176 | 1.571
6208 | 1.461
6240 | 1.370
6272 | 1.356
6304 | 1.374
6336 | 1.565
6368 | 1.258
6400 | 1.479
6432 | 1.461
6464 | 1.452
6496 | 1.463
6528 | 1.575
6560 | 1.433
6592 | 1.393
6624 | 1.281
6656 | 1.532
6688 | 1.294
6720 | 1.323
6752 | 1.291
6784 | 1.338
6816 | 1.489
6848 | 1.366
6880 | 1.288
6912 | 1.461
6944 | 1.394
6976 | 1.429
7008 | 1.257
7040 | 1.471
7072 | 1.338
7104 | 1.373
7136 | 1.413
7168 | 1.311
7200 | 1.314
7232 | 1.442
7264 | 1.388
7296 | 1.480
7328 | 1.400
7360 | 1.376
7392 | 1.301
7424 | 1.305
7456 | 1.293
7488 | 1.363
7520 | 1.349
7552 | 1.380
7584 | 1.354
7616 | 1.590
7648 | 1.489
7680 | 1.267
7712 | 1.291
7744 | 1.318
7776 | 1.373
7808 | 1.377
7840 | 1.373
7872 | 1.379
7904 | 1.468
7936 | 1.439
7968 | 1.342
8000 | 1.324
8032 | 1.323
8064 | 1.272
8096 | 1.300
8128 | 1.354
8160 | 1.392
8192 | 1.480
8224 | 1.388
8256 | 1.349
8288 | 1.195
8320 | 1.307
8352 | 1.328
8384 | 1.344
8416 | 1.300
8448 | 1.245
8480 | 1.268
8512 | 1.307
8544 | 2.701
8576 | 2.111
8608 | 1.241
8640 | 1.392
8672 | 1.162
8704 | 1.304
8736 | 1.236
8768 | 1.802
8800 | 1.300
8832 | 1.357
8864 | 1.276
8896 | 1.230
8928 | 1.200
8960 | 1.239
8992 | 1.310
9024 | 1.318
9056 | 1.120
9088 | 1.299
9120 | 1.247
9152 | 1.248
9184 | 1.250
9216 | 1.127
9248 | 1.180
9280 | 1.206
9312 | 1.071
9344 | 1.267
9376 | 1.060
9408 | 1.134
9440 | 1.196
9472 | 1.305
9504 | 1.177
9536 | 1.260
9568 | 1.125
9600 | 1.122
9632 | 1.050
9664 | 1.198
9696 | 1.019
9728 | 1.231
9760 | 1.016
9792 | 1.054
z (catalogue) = 0.30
